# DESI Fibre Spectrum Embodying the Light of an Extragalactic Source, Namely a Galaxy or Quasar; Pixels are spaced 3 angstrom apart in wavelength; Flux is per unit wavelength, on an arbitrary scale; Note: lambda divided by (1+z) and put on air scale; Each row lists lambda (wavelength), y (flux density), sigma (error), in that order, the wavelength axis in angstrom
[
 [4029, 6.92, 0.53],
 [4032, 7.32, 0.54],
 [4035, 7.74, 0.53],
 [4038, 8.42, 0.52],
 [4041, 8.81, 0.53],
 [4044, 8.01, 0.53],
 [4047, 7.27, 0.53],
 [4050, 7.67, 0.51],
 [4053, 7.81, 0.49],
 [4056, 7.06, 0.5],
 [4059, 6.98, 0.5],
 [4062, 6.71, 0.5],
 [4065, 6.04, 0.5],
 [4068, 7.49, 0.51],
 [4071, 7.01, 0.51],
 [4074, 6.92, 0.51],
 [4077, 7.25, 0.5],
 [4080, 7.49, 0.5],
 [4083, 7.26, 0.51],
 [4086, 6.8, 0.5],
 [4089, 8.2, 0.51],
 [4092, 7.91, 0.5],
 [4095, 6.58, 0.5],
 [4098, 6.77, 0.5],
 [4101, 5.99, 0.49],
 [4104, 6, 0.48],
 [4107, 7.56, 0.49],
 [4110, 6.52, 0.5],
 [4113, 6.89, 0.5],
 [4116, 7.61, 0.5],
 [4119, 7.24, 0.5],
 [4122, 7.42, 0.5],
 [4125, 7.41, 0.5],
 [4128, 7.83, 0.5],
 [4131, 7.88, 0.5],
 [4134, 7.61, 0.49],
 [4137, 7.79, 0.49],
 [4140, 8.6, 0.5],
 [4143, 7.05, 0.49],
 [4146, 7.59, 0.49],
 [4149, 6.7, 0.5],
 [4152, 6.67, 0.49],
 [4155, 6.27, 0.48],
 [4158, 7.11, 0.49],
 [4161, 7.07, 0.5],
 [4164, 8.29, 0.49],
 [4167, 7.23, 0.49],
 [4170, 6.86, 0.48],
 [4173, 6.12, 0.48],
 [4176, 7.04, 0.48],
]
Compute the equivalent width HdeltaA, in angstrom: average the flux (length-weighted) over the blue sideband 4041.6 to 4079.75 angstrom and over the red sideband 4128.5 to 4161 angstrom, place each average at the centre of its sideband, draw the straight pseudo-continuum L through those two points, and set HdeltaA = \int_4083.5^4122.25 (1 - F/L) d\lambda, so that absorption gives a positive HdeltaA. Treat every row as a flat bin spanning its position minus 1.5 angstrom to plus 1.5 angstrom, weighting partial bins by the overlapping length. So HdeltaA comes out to 1.3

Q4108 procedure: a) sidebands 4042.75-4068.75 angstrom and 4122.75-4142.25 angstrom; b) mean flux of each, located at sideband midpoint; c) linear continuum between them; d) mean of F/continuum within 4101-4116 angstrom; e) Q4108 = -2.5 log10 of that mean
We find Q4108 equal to 0.13 mag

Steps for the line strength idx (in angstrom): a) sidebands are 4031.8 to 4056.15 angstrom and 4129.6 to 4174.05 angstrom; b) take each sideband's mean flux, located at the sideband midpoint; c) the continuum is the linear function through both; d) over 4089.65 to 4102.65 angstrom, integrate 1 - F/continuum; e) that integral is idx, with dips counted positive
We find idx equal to 1.2 angstrom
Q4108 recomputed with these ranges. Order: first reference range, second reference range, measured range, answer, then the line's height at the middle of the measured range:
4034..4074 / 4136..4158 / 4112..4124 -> 0.00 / 7.29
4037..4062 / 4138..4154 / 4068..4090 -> 0.04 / 7.56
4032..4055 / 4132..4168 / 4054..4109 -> 0.10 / 7.7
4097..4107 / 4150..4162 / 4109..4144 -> -0.14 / 6.58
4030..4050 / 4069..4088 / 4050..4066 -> 0.08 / 7.55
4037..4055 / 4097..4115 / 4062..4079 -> 0.07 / 7.42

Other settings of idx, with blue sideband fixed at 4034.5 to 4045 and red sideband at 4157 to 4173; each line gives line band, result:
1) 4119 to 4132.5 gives -0.1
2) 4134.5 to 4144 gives -0.5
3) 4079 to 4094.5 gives 0.8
